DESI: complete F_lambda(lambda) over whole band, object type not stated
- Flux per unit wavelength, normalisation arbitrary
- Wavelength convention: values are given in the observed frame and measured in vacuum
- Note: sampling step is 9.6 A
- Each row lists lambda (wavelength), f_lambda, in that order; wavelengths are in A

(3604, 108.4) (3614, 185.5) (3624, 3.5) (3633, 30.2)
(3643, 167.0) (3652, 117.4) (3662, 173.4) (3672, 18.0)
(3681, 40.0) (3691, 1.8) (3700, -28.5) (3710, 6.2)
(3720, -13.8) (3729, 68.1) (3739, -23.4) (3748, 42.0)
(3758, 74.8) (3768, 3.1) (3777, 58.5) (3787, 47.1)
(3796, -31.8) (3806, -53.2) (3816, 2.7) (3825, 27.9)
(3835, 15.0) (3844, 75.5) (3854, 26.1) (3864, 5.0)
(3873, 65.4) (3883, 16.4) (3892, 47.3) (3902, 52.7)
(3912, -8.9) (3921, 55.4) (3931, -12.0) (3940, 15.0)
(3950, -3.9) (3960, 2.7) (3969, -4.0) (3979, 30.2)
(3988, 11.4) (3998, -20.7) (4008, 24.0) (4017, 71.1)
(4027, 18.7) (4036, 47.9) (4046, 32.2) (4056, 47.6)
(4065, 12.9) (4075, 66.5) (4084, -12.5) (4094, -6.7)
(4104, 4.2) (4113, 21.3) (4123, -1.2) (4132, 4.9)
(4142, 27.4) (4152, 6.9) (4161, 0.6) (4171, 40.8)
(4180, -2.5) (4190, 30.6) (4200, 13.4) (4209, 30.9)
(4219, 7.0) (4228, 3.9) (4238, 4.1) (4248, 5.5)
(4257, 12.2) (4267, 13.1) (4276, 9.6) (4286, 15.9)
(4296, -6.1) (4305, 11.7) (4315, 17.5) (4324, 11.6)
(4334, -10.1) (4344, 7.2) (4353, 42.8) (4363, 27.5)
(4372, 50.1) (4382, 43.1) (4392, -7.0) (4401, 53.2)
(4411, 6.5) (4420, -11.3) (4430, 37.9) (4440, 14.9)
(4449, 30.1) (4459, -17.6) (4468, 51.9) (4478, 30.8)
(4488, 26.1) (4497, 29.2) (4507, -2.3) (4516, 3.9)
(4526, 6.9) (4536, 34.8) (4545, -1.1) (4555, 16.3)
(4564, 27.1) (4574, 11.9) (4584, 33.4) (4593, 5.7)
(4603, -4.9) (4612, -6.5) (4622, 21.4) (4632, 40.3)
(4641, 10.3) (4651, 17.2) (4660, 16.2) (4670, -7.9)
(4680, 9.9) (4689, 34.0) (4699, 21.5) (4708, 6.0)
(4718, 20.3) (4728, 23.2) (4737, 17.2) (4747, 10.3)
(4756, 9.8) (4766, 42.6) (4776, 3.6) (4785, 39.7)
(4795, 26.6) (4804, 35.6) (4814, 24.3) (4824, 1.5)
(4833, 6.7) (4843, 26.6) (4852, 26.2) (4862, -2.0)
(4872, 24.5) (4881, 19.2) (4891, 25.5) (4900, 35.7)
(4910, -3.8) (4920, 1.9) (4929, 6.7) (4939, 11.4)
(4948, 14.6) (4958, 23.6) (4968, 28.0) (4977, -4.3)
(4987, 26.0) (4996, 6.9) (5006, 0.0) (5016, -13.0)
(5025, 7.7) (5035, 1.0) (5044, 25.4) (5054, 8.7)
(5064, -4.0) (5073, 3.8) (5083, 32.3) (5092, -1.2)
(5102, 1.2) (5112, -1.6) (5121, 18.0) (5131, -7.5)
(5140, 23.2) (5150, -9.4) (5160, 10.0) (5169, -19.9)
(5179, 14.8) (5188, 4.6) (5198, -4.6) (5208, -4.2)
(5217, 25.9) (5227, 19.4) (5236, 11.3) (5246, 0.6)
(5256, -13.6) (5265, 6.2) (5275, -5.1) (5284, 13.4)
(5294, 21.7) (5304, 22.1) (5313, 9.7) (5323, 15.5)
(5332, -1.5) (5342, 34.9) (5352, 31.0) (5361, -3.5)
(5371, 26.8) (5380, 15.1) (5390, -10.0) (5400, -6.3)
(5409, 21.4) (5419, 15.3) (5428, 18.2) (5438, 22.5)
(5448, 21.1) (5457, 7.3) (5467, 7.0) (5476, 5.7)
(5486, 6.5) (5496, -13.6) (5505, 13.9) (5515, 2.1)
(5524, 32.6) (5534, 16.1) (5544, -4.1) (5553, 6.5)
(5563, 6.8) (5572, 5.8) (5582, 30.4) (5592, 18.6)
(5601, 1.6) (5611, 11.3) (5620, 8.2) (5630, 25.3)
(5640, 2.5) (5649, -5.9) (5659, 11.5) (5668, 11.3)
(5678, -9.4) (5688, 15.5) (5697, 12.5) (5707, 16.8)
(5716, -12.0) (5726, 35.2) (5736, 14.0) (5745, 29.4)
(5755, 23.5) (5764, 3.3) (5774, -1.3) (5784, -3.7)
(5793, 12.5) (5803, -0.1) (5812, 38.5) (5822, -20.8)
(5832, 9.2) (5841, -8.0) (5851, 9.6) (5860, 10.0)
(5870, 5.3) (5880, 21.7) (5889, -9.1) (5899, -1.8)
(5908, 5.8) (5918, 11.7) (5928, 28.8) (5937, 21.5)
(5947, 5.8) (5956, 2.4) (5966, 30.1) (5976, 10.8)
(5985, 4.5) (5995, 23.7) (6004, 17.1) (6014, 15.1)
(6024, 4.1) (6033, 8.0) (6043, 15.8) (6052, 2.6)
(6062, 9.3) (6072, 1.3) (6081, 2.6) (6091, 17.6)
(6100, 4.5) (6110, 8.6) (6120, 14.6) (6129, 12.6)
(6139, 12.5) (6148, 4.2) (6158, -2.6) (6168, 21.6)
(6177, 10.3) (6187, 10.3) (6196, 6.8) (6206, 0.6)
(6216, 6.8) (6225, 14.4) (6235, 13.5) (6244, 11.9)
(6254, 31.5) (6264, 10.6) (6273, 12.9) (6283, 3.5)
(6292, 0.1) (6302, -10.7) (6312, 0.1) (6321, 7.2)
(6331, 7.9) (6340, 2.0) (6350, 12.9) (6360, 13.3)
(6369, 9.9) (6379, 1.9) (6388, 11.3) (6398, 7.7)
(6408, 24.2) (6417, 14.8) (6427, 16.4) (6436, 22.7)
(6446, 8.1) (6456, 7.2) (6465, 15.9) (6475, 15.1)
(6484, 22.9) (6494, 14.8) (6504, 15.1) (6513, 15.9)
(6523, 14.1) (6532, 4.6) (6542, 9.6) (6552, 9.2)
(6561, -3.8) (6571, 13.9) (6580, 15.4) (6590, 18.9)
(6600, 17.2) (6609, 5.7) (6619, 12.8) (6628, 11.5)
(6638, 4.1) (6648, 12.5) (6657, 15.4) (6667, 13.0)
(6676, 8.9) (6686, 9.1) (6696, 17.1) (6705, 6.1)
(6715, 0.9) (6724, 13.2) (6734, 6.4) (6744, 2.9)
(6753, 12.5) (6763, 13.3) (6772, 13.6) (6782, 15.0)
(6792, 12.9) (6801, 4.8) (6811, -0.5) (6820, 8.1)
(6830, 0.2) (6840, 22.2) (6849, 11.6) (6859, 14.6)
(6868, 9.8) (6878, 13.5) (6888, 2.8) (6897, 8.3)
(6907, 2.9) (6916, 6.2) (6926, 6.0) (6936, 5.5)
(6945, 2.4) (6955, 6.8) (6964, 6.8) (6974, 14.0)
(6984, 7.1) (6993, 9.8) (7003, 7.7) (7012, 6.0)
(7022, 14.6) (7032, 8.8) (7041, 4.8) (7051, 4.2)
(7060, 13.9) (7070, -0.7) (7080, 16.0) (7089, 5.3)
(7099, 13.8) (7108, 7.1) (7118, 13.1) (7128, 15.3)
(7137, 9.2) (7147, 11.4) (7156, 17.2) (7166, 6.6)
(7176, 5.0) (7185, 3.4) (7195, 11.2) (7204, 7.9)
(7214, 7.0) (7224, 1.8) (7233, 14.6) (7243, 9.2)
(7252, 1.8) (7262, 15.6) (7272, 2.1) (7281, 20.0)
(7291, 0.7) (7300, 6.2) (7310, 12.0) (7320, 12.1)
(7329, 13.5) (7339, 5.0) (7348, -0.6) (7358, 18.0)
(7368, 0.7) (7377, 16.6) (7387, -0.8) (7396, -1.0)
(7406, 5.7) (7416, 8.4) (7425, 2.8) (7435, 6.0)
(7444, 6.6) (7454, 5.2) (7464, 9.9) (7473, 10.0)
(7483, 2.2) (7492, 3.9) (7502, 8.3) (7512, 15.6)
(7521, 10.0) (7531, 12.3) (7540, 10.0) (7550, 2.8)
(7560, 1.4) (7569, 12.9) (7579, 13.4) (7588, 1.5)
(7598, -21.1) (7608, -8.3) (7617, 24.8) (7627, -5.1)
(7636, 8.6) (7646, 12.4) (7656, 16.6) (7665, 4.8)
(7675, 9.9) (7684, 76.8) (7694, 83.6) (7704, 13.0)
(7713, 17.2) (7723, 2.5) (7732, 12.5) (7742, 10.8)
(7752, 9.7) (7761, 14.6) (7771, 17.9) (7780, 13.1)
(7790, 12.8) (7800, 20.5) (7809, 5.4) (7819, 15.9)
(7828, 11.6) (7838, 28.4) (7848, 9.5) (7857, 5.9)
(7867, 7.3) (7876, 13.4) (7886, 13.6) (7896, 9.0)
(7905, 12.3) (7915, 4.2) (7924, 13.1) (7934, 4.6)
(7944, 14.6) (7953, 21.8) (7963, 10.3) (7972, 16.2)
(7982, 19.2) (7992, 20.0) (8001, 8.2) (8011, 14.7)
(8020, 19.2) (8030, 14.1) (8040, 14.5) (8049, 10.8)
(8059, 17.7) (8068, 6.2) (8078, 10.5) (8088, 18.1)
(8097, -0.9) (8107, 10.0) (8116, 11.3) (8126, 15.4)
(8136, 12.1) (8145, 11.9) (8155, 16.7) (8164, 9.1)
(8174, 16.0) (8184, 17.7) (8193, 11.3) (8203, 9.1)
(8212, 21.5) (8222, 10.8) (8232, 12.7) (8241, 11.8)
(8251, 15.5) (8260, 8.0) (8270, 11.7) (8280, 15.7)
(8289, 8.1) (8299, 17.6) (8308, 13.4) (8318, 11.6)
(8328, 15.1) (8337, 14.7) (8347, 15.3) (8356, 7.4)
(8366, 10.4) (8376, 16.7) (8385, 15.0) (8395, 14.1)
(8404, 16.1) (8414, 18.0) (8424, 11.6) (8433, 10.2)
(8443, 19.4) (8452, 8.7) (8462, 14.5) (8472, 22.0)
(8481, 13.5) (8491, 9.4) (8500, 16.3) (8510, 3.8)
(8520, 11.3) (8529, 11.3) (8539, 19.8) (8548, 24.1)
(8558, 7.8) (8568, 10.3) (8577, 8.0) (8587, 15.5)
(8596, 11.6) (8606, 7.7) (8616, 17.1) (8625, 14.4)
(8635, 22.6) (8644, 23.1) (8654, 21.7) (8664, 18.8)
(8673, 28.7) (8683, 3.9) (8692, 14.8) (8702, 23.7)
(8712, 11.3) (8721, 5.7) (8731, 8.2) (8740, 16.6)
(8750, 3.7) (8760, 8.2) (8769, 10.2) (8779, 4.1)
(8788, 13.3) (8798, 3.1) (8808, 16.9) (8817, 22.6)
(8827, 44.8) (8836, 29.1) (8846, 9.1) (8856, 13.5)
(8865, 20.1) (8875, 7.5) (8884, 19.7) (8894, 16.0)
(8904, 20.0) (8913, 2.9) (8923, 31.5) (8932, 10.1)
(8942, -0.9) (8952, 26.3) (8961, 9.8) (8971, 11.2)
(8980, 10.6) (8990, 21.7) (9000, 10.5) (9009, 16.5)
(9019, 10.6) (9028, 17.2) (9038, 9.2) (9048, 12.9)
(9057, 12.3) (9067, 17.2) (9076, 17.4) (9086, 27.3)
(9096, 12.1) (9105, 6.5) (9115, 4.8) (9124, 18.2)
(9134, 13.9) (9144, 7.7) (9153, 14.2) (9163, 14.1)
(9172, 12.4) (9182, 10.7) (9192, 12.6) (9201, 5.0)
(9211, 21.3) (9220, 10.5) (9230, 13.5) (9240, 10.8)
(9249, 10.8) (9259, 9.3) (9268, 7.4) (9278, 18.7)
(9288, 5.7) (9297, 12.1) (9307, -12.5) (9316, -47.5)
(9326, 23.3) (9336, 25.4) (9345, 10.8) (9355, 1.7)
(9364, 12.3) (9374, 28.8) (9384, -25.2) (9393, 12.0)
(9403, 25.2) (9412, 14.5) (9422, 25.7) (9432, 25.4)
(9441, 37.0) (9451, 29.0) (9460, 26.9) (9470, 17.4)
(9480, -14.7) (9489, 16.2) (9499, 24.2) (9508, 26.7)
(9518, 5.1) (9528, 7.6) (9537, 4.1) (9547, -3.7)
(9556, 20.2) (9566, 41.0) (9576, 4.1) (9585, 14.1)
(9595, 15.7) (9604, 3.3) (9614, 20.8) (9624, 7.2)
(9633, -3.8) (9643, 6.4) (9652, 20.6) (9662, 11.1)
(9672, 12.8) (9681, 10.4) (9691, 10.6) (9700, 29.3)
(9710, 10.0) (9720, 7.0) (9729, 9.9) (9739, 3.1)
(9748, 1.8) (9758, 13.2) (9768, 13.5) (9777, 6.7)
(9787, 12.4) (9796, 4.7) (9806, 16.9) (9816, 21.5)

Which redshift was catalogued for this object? 1.062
